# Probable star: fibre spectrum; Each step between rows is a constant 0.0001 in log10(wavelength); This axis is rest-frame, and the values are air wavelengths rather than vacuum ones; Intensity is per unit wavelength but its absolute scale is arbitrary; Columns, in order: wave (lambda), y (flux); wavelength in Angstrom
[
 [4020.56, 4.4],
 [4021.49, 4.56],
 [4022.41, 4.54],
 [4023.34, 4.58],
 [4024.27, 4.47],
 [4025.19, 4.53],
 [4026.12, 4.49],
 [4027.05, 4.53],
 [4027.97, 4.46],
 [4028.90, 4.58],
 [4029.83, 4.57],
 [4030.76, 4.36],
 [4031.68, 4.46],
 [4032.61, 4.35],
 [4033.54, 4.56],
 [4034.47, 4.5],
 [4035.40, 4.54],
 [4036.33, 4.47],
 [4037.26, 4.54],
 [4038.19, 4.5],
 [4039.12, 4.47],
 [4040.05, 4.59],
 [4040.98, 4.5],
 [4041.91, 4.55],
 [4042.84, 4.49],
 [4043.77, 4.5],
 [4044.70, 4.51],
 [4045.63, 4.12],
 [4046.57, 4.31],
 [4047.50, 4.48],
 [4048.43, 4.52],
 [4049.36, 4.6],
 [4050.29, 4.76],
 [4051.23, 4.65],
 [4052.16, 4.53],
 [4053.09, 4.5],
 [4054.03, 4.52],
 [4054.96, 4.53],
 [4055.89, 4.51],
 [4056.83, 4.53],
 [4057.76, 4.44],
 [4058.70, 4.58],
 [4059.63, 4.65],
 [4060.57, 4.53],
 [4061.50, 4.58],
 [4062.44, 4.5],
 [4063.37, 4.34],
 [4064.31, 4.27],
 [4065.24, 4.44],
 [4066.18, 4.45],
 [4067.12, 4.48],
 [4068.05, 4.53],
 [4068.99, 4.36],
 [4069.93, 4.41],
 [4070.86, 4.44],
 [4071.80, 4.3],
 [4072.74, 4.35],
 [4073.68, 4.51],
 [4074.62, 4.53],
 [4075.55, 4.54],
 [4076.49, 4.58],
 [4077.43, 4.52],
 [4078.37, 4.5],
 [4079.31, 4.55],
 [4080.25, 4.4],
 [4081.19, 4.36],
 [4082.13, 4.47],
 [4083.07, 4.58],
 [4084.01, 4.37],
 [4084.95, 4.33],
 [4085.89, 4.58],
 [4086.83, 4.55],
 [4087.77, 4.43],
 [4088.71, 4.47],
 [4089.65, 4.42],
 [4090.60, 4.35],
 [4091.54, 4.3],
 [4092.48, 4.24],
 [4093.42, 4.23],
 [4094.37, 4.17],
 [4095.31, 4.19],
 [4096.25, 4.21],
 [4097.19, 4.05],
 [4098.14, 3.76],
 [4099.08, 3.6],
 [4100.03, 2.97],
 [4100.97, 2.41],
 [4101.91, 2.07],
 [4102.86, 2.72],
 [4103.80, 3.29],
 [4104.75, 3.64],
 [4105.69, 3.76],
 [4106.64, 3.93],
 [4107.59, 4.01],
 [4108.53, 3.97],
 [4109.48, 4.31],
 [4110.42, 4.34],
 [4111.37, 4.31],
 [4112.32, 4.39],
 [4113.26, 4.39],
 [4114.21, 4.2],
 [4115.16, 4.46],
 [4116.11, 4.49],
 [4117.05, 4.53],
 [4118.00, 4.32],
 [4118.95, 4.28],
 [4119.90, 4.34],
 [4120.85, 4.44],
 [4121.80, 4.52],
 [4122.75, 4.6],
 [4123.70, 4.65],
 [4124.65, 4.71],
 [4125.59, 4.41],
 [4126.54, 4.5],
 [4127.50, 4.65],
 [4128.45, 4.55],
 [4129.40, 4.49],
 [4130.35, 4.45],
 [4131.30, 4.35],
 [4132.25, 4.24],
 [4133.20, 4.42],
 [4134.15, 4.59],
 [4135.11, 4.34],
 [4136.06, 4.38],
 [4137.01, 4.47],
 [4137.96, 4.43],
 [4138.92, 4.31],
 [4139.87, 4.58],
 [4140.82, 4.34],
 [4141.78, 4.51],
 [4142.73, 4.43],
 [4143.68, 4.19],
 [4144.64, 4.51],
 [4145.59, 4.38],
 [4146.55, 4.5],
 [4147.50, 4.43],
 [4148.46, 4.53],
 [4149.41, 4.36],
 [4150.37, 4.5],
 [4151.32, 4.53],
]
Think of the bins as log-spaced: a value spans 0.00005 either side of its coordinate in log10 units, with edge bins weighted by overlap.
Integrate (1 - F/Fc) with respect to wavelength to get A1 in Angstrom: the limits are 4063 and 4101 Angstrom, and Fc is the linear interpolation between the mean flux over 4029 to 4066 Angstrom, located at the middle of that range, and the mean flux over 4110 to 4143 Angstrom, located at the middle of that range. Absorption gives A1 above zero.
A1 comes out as 1.4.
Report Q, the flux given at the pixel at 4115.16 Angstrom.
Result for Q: 4.46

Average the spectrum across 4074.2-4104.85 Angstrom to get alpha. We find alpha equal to 4.08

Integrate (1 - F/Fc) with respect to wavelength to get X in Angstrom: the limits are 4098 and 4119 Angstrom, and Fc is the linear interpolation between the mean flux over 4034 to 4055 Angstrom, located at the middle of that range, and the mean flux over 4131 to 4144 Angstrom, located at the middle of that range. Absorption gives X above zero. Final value 2.89 Angstrom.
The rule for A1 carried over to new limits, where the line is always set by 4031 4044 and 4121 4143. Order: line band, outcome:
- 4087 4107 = 3.1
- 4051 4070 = 0.0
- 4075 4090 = 0.0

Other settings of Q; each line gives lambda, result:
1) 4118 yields 4.32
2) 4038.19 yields 4.5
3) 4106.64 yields 3.93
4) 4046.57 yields 4.31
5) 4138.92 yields 4.31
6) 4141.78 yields 4.51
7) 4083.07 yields 4.58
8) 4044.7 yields 4.51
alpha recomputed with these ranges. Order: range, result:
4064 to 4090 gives 4.46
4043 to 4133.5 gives 4.3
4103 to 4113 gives 3.96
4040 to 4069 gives 4.5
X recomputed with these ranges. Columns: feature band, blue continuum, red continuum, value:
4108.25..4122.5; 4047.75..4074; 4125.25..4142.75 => 0.3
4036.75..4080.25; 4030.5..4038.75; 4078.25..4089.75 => -0.2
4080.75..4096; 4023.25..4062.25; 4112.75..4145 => 0.3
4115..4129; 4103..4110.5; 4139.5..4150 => -1.5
